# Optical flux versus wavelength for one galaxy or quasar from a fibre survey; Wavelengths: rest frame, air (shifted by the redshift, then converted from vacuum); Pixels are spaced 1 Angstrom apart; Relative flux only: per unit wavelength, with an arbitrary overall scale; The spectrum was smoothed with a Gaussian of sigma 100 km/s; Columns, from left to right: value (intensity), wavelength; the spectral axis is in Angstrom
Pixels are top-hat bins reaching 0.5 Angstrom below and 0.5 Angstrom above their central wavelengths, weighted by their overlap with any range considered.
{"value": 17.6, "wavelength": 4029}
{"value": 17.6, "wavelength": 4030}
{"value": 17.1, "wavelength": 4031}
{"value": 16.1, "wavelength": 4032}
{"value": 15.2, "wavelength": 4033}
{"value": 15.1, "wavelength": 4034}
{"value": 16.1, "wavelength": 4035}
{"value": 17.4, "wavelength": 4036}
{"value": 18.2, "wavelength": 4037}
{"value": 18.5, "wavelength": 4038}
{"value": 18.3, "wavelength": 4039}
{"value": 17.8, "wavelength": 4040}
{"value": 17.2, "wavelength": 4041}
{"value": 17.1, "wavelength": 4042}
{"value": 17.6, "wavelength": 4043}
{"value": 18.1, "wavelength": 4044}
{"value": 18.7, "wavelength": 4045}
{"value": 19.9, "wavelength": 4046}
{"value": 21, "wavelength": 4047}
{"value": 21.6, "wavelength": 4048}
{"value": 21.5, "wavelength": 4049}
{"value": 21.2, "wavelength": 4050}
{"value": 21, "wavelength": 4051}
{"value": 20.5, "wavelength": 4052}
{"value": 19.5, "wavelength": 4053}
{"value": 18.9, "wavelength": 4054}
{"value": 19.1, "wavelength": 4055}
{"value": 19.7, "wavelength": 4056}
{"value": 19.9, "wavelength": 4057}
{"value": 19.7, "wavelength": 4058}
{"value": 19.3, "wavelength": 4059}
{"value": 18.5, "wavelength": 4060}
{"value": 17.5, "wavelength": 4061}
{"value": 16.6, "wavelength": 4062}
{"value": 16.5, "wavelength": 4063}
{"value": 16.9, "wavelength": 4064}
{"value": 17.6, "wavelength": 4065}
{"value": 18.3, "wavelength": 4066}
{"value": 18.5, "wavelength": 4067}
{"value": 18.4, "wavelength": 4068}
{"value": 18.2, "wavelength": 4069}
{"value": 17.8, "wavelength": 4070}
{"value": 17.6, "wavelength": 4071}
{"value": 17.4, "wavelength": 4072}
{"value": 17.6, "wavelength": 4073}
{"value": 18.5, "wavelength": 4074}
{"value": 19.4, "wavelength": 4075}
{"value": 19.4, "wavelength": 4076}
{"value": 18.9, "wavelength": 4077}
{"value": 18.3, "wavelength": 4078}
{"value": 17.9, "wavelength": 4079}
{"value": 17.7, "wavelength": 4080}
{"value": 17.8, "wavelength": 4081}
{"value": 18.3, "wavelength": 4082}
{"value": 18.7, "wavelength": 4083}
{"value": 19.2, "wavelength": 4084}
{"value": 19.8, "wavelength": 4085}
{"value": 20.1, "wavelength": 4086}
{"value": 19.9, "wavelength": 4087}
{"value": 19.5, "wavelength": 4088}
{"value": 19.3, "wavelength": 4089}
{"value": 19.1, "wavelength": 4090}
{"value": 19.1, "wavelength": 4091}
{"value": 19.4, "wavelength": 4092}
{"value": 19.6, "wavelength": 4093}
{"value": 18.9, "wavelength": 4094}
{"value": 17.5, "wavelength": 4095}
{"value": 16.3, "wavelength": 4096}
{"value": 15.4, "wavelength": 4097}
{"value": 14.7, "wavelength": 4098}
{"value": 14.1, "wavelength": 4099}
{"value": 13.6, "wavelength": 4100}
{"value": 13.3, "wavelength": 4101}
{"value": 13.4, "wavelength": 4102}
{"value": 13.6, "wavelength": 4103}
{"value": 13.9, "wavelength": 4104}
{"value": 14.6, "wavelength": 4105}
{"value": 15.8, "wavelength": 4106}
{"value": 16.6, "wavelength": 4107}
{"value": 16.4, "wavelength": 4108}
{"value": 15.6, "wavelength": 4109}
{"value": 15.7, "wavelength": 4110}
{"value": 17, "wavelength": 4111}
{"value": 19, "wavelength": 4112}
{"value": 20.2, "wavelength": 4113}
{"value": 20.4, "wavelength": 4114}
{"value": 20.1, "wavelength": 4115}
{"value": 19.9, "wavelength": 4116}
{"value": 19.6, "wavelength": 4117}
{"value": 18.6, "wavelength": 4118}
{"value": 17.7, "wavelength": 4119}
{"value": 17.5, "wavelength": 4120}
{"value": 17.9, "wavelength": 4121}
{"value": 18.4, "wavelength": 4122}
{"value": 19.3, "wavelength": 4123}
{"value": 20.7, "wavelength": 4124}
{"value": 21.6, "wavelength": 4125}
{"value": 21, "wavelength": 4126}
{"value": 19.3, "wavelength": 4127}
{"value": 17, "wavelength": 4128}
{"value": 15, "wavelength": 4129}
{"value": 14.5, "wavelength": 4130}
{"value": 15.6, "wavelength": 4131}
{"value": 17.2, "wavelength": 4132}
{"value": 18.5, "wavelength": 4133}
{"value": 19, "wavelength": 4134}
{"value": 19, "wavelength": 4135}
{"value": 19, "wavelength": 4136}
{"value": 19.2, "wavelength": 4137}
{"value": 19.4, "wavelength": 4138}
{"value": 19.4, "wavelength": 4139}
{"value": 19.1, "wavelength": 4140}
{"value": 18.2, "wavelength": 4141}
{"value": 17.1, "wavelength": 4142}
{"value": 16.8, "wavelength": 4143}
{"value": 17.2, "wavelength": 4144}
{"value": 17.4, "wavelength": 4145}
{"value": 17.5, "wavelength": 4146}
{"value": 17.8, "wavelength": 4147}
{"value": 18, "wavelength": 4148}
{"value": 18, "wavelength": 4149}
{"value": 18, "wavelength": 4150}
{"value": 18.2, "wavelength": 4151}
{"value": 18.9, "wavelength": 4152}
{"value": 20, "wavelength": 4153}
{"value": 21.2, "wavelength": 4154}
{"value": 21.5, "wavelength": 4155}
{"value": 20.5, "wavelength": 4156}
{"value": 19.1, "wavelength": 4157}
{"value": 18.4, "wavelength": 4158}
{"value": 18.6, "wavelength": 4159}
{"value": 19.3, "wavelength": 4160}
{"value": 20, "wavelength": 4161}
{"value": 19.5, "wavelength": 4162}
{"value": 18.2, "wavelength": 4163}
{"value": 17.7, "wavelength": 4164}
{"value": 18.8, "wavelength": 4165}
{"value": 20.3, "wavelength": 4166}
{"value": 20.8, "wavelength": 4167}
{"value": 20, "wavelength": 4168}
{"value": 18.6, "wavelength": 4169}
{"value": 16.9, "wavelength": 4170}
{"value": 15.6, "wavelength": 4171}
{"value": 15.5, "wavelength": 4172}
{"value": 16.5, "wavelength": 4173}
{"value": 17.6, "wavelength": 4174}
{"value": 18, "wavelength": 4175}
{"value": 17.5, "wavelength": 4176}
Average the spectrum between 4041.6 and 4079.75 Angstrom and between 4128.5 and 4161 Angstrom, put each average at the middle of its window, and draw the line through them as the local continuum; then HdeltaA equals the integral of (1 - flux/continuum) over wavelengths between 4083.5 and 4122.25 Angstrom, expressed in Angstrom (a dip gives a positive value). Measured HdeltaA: 2.3 Angstrom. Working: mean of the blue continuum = 18.8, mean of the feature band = 17.4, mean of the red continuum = 18.4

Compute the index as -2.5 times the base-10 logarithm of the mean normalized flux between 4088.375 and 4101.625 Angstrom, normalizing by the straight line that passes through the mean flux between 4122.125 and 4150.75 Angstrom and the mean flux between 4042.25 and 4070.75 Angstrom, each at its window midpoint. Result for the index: 0.10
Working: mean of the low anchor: 19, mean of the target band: 16.9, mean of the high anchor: 18.2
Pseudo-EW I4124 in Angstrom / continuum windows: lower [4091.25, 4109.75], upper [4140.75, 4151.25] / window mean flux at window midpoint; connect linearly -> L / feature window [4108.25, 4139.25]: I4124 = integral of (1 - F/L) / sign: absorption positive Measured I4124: -3.22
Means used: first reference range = 15.8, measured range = 18.4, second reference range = 17.6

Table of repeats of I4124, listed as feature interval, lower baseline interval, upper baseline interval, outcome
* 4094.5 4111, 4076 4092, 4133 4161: 3.3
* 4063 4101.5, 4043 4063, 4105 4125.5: 2.0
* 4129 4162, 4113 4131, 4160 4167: 0.9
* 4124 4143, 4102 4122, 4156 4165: -0.3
